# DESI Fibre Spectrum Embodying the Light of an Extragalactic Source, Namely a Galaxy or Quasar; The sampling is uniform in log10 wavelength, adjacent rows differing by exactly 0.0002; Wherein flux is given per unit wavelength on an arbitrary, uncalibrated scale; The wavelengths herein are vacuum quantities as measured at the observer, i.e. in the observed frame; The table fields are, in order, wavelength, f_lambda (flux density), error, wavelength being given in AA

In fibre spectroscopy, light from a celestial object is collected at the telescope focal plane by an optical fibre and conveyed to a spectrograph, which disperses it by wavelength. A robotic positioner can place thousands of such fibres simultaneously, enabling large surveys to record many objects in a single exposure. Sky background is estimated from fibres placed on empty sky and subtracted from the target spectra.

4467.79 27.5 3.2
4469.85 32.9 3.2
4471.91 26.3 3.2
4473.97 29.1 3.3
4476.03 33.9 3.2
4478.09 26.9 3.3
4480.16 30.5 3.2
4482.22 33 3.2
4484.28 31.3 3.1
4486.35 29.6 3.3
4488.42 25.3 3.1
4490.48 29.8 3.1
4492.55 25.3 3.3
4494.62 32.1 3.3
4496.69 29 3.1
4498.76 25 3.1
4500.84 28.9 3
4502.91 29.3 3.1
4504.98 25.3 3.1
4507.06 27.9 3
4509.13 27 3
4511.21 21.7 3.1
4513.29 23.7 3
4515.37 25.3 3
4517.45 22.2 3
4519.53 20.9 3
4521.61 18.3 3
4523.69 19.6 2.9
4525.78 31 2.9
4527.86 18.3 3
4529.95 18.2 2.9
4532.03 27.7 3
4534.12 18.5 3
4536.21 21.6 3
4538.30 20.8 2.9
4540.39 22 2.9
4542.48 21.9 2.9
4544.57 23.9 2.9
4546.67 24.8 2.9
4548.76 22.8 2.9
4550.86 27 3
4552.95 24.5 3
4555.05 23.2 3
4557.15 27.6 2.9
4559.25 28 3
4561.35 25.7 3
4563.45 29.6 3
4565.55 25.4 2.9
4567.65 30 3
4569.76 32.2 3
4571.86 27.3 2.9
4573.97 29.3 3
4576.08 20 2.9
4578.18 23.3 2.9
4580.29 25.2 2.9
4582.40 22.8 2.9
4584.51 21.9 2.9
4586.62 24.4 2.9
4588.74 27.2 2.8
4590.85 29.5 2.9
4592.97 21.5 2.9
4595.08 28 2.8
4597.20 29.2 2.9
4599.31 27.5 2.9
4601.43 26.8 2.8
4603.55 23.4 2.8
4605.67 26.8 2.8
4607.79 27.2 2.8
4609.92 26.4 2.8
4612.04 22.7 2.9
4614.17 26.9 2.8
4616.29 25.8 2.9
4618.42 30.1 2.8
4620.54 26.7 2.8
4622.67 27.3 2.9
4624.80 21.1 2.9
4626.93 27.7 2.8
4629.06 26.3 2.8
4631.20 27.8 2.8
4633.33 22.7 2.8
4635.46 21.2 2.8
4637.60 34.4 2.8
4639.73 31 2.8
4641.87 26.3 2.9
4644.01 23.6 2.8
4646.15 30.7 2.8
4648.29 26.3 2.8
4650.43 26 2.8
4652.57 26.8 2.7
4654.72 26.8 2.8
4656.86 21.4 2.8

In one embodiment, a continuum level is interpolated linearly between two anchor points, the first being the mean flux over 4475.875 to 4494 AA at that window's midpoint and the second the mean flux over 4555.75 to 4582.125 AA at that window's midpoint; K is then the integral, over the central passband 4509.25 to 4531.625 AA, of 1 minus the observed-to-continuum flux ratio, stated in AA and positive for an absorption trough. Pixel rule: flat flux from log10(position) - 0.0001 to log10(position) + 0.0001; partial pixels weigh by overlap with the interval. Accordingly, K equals 4.7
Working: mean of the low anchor 29.4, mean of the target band 22.3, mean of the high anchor 26.8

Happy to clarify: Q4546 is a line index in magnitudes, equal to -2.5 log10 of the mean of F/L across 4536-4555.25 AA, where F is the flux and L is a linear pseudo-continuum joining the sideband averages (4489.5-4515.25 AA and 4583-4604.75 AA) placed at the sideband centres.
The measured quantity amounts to 0.14 mag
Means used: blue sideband 27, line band 23.3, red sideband 25.9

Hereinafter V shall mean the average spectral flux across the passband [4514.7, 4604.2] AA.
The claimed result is 24.6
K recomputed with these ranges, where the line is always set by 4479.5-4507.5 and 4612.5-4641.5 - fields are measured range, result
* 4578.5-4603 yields 1.4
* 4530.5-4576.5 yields 4.4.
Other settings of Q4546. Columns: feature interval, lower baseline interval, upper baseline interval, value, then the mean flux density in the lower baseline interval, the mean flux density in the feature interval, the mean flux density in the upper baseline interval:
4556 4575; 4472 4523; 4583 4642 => -0.067 mag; 27.1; 28.3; 26.3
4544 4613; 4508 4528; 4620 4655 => -0.047 mag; 23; 25.9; 26.6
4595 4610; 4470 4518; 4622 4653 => 0.002 mag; 27.9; 26.9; 26.6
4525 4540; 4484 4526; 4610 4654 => 0.177 mag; 25.9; 22.1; 26.6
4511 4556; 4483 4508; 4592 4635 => 0.213 mag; 28.3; 22.6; 26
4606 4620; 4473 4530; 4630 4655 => 0.013 mag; 26.5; 26.5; 27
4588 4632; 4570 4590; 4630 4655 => -0.023 mag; 25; 26.5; 27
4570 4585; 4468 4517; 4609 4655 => 0.100 mag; 28.1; 24.8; 26.6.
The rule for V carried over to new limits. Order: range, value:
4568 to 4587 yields 25.4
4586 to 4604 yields 26.5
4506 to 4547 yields 22.7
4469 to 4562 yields 25.7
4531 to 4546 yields 22.4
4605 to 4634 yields 26.1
